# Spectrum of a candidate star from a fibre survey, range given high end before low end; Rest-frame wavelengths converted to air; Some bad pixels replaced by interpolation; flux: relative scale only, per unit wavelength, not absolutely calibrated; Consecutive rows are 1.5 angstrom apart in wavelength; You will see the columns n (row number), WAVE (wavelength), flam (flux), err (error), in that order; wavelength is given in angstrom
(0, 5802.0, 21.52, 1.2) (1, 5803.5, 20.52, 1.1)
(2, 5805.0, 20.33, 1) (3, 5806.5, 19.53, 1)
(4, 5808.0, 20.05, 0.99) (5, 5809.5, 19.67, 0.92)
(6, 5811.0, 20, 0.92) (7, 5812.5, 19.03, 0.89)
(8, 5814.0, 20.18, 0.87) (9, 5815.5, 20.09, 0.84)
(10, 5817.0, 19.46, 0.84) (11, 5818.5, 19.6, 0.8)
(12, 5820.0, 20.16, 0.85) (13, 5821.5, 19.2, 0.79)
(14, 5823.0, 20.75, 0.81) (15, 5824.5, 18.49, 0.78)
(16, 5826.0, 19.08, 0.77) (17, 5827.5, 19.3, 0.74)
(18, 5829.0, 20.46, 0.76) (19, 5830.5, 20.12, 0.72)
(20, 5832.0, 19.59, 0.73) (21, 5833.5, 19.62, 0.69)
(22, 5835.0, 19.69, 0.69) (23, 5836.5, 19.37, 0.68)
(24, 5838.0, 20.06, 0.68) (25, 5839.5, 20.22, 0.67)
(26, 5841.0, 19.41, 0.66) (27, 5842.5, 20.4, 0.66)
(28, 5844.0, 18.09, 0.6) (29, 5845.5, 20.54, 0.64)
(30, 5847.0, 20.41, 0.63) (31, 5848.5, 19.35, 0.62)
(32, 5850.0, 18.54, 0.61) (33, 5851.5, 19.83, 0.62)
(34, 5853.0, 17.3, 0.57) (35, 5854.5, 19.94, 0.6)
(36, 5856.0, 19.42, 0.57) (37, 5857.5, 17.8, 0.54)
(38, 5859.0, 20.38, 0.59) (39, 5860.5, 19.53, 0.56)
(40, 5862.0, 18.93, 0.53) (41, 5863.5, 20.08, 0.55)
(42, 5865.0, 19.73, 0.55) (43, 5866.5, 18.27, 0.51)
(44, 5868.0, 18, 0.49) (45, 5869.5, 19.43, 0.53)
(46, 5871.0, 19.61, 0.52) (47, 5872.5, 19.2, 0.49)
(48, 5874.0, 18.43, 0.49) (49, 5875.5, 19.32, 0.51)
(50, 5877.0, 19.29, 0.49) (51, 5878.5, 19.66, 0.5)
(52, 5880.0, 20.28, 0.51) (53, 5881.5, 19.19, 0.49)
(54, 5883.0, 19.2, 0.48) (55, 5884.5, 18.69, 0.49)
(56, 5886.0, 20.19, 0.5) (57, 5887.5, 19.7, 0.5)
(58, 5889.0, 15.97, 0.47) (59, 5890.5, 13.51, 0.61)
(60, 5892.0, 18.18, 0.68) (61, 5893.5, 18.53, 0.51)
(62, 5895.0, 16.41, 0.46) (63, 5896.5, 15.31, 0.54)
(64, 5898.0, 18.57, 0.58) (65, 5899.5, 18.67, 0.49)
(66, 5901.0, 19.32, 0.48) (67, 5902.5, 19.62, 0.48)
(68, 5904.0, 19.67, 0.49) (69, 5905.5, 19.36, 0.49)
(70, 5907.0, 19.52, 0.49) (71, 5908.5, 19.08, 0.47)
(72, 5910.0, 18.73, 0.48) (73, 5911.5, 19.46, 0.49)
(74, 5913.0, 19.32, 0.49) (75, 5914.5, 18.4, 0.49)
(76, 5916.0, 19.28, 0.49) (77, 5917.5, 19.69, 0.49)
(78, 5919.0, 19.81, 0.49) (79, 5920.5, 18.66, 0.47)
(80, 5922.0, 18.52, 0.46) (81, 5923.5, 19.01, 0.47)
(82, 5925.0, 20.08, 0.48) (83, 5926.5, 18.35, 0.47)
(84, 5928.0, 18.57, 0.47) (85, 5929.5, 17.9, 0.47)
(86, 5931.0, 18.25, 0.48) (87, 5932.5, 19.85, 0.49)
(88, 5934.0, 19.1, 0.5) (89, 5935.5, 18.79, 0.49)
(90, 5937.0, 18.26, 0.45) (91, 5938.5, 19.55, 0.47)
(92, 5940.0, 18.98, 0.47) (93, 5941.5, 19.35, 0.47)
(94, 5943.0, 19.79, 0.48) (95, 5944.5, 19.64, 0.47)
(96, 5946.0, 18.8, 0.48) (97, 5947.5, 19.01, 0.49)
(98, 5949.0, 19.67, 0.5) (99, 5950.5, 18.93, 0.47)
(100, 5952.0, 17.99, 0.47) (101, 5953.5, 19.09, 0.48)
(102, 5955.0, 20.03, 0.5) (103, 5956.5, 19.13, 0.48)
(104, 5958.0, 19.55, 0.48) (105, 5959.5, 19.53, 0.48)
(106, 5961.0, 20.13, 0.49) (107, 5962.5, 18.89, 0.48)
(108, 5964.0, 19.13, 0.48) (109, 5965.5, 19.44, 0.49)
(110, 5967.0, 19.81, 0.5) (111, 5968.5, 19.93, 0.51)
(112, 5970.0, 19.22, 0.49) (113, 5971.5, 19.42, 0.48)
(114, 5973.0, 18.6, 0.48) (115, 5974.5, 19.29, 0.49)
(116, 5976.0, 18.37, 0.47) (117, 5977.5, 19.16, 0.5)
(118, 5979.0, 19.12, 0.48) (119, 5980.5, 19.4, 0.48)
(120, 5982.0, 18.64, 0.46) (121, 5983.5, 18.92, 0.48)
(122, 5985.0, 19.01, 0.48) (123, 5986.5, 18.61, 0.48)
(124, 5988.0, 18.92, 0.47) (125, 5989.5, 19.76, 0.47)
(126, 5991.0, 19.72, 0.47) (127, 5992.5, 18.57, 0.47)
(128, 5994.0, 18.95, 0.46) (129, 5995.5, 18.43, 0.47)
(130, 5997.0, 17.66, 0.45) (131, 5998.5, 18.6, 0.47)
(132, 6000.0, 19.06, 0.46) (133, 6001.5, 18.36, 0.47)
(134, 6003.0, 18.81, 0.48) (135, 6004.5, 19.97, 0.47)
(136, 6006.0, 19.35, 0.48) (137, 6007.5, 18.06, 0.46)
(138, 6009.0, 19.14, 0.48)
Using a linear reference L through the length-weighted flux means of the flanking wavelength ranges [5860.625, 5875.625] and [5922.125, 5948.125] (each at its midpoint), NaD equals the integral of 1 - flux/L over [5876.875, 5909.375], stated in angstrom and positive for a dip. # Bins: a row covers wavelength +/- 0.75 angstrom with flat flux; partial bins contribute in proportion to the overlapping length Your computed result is 0.9 angstrom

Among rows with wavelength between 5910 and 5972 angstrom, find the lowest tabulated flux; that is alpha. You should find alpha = 17.9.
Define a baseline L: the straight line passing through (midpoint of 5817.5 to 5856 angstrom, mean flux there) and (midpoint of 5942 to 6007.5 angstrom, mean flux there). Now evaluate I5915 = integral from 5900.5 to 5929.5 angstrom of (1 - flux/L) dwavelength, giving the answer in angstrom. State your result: 0.3 angstrom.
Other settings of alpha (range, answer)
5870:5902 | 13.51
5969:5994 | 18.37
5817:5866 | 17.3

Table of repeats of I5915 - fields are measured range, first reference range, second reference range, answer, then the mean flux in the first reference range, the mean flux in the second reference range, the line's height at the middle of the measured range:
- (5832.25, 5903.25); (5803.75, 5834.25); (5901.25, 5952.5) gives 1.79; 19.7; 19.1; 19.5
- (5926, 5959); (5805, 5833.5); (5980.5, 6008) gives 0.16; 19.7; 18.9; 19.1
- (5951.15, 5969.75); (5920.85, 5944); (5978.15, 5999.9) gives -0.45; 19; 18.9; 18.9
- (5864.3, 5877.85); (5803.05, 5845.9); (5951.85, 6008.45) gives 0.36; 19.7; 19.1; 19.5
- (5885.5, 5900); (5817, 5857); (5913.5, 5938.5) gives 1.31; 19.6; 18.9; 19.2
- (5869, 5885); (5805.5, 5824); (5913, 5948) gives 0.07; 19.8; 19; 19.4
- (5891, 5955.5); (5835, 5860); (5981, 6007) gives 0.94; 19.4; 18.9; 19.2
